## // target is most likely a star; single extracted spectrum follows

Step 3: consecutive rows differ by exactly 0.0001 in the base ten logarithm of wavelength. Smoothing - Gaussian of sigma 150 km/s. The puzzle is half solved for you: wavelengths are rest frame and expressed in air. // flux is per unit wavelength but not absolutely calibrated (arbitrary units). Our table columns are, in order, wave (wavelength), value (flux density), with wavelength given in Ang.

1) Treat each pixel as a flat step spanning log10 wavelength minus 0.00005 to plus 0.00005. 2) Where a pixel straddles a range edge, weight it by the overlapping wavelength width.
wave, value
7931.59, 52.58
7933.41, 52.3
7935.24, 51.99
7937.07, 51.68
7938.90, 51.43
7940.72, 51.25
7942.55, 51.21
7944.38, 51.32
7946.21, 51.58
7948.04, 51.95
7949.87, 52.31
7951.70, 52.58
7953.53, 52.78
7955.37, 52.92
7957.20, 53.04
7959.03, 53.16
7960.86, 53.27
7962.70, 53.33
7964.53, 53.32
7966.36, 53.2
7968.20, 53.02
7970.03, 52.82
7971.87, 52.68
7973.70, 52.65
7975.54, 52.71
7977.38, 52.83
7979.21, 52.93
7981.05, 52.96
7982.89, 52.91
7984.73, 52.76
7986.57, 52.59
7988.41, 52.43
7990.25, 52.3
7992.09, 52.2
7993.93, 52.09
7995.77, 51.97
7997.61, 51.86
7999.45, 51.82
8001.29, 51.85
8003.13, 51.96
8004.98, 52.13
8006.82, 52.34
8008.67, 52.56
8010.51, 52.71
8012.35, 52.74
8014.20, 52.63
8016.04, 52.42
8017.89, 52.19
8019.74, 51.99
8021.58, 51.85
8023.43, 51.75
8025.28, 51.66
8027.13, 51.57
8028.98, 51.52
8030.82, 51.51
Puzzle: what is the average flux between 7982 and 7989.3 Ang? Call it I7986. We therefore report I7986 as 52.6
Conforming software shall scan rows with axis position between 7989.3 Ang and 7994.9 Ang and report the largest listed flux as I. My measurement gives 52.3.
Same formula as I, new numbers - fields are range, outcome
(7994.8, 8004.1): 51.97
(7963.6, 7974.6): 53.32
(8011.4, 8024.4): 52.74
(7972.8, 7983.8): 52.96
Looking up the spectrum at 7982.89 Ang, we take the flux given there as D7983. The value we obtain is 52.91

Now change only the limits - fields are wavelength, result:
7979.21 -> 52.93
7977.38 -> 52.83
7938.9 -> 51.43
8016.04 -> 52.42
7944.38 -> 51.32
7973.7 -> 52.65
